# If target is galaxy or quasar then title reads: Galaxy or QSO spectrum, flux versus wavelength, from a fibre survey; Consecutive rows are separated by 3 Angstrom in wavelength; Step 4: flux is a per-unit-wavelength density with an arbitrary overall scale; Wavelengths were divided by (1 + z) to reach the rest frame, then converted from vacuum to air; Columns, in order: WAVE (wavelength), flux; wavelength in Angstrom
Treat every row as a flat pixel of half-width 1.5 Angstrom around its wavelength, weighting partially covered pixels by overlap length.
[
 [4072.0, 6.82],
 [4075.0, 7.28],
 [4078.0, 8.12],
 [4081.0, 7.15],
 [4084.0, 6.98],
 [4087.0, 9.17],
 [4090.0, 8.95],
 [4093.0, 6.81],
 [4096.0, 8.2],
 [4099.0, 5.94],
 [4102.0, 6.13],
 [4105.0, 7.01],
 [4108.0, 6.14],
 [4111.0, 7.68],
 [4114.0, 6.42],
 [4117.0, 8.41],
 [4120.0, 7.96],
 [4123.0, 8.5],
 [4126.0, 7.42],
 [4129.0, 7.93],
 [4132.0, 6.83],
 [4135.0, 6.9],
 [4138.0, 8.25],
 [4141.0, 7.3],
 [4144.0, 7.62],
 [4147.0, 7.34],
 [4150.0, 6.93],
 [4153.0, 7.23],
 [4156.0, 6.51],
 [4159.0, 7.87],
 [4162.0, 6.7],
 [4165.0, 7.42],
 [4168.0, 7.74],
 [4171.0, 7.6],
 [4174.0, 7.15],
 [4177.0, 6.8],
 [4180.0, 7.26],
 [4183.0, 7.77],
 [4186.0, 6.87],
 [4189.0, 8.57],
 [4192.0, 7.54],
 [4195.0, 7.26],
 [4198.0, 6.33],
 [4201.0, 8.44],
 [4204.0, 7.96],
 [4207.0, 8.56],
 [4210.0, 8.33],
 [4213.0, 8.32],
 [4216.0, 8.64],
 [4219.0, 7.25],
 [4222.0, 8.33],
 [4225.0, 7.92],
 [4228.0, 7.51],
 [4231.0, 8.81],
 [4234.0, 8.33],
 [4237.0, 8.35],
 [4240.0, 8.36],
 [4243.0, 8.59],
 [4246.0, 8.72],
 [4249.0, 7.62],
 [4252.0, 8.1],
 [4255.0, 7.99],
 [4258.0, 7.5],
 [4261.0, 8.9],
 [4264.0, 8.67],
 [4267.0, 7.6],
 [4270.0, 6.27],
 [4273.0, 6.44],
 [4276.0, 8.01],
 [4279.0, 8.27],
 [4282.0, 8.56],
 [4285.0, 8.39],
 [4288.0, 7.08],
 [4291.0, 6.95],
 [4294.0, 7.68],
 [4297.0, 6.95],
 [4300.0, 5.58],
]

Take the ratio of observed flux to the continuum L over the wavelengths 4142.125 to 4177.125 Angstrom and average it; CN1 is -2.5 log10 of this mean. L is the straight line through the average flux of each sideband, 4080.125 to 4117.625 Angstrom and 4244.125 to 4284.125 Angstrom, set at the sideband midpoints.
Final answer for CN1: 0.04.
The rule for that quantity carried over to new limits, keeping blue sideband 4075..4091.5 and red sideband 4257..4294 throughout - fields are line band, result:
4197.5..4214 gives -0.04 mag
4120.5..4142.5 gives 0.05 mag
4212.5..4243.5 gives -0.06 mag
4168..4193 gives 0.06 mag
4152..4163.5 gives 0.12 mag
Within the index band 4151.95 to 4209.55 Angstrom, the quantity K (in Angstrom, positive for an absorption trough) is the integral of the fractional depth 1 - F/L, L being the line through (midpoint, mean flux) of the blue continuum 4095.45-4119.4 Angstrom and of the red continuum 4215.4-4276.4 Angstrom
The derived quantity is 0.4 Angstrom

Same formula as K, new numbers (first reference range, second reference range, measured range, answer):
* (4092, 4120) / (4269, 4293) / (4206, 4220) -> -1.7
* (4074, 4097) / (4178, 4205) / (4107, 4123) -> 0.6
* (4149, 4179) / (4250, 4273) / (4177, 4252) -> -4.7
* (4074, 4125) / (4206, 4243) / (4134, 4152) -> 0.8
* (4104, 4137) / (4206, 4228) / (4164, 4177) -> 0.6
